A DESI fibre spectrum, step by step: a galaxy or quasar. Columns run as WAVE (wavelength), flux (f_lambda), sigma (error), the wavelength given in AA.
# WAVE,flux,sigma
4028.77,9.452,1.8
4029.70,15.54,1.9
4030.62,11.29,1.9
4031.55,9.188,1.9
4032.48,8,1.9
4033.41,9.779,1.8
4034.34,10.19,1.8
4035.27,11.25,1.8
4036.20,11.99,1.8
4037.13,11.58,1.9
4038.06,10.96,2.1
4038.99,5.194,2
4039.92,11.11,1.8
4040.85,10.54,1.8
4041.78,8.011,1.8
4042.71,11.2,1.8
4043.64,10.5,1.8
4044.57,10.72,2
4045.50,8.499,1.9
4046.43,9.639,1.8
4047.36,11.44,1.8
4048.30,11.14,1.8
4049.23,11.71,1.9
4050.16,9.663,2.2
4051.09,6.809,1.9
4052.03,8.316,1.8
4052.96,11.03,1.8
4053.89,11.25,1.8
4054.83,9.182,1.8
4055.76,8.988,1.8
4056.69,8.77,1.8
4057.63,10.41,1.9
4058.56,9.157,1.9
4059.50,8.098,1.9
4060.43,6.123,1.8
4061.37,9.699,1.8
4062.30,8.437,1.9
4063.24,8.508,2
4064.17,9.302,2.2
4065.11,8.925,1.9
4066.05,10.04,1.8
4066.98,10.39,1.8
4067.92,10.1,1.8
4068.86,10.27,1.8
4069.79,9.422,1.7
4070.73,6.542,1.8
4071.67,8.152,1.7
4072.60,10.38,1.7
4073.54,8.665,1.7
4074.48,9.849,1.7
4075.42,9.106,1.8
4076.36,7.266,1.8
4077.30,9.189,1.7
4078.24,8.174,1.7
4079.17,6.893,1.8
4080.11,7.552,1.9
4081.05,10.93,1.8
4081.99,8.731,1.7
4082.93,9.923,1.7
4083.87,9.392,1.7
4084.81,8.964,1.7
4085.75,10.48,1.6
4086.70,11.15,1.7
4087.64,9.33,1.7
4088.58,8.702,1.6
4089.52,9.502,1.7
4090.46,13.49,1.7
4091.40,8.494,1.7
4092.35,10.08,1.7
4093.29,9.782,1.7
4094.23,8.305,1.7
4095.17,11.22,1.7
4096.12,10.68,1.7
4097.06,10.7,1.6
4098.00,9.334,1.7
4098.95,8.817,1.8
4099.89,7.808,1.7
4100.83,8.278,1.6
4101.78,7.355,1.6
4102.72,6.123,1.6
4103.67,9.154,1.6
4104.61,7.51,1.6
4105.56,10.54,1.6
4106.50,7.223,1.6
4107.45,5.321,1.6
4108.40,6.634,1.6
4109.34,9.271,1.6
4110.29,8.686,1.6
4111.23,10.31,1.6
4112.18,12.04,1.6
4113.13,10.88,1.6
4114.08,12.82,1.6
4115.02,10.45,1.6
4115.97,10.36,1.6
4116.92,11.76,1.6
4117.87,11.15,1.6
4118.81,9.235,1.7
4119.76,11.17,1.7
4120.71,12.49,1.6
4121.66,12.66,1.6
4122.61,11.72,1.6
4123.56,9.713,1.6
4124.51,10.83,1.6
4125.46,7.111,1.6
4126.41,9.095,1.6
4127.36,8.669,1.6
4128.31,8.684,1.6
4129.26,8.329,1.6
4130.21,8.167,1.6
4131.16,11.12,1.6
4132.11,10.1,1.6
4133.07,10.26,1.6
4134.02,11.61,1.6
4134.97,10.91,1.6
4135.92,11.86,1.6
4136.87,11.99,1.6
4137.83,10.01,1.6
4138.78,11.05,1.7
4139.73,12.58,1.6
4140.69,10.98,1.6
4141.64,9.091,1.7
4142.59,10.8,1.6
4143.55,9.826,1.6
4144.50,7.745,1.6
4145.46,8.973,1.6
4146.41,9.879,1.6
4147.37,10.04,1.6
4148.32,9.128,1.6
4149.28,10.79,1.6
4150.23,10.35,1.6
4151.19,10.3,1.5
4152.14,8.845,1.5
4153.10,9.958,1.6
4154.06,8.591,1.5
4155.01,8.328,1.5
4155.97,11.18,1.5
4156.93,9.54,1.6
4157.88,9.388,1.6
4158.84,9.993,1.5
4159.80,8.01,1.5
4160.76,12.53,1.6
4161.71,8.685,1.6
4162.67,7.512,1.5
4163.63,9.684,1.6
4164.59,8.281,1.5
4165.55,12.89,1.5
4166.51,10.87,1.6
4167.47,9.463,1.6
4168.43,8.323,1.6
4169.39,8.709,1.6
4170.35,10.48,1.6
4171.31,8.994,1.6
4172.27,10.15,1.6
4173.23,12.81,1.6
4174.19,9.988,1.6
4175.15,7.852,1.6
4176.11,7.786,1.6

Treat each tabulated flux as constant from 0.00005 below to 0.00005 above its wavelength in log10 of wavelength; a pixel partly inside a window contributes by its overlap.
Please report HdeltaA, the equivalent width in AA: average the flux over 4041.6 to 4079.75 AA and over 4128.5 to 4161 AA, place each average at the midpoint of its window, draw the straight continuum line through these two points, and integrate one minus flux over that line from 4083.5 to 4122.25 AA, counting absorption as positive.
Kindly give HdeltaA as -0.2 AA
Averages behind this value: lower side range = 9.27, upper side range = 10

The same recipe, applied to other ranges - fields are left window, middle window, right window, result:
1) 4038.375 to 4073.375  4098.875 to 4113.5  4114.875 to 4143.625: 2.4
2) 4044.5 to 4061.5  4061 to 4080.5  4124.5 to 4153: 1.4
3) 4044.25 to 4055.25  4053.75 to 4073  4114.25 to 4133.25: 1.7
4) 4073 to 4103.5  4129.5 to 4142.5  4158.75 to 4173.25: -1.6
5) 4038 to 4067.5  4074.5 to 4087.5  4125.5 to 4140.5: 0.9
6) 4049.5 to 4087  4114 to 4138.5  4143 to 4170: -2.7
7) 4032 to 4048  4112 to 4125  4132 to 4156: -1.4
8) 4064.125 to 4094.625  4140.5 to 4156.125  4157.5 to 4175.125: 0.1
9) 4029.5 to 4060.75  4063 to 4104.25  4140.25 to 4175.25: 2.6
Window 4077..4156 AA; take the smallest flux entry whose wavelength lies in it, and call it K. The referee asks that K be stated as 5.321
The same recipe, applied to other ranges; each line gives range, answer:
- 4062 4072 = 6.542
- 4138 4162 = 7.745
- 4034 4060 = 5.194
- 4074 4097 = 6.893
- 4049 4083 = 6.123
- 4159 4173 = 7.512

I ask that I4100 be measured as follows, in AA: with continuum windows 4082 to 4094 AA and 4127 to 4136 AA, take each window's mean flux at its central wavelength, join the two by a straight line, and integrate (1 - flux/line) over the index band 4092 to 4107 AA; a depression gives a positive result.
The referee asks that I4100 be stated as 1.5 AA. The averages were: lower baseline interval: 9.86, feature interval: 8.92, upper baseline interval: 9.91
